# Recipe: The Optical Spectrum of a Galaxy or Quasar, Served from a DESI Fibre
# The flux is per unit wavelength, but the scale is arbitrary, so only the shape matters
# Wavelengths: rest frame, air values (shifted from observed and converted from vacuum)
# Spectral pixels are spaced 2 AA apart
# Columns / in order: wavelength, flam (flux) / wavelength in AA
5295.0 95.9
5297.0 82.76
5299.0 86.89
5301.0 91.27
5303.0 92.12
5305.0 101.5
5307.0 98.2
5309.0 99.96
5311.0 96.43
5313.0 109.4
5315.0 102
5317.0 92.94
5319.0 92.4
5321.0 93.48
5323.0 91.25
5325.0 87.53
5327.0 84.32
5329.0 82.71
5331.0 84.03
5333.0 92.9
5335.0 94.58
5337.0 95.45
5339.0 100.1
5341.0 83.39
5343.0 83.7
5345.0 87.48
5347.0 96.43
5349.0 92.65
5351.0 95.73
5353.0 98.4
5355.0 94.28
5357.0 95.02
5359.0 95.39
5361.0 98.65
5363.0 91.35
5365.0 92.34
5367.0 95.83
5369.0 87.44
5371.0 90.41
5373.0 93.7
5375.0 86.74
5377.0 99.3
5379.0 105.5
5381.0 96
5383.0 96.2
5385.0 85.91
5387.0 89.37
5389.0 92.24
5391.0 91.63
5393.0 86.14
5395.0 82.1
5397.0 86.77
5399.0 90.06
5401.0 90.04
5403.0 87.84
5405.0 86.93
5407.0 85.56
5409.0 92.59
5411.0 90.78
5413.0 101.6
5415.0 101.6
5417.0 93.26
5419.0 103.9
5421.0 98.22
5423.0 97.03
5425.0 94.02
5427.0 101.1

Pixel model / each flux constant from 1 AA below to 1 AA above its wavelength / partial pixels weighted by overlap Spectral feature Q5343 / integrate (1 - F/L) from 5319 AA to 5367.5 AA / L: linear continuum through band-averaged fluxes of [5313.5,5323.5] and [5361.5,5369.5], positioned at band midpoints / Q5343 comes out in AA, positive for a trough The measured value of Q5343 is 1.0 AA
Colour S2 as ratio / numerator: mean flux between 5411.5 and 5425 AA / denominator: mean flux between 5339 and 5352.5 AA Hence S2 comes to 1.1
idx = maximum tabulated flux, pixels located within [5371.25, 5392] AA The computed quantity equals 105.5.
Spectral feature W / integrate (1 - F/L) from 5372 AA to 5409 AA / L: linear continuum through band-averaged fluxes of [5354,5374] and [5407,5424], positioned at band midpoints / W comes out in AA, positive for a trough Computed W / 1.7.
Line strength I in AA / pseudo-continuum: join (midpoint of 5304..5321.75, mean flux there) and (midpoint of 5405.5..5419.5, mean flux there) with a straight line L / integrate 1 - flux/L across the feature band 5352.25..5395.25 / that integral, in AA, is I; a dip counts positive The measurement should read 1.5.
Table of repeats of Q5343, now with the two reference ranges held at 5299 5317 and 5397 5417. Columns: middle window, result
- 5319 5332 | 1.2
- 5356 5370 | 0.1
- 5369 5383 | -0.2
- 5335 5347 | 0.6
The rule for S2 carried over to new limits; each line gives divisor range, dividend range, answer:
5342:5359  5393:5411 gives 0.94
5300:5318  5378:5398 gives 0.93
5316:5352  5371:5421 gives 1.02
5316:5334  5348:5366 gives 1.07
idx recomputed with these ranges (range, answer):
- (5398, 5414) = 101.6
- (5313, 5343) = 109.4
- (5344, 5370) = 98.65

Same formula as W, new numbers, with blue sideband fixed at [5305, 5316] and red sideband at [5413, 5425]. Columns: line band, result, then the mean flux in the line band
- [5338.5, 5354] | 1.3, 92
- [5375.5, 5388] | 0.6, 95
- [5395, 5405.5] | 1.2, 87.8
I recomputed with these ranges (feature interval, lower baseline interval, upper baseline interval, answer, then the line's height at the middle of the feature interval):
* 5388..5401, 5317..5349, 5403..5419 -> 0.63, 92.8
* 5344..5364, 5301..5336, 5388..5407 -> -0.73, 91.2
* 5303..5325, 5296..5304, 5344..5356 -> -1.75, 89.9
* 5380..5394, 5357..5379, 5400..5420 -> 0.38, 93.6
